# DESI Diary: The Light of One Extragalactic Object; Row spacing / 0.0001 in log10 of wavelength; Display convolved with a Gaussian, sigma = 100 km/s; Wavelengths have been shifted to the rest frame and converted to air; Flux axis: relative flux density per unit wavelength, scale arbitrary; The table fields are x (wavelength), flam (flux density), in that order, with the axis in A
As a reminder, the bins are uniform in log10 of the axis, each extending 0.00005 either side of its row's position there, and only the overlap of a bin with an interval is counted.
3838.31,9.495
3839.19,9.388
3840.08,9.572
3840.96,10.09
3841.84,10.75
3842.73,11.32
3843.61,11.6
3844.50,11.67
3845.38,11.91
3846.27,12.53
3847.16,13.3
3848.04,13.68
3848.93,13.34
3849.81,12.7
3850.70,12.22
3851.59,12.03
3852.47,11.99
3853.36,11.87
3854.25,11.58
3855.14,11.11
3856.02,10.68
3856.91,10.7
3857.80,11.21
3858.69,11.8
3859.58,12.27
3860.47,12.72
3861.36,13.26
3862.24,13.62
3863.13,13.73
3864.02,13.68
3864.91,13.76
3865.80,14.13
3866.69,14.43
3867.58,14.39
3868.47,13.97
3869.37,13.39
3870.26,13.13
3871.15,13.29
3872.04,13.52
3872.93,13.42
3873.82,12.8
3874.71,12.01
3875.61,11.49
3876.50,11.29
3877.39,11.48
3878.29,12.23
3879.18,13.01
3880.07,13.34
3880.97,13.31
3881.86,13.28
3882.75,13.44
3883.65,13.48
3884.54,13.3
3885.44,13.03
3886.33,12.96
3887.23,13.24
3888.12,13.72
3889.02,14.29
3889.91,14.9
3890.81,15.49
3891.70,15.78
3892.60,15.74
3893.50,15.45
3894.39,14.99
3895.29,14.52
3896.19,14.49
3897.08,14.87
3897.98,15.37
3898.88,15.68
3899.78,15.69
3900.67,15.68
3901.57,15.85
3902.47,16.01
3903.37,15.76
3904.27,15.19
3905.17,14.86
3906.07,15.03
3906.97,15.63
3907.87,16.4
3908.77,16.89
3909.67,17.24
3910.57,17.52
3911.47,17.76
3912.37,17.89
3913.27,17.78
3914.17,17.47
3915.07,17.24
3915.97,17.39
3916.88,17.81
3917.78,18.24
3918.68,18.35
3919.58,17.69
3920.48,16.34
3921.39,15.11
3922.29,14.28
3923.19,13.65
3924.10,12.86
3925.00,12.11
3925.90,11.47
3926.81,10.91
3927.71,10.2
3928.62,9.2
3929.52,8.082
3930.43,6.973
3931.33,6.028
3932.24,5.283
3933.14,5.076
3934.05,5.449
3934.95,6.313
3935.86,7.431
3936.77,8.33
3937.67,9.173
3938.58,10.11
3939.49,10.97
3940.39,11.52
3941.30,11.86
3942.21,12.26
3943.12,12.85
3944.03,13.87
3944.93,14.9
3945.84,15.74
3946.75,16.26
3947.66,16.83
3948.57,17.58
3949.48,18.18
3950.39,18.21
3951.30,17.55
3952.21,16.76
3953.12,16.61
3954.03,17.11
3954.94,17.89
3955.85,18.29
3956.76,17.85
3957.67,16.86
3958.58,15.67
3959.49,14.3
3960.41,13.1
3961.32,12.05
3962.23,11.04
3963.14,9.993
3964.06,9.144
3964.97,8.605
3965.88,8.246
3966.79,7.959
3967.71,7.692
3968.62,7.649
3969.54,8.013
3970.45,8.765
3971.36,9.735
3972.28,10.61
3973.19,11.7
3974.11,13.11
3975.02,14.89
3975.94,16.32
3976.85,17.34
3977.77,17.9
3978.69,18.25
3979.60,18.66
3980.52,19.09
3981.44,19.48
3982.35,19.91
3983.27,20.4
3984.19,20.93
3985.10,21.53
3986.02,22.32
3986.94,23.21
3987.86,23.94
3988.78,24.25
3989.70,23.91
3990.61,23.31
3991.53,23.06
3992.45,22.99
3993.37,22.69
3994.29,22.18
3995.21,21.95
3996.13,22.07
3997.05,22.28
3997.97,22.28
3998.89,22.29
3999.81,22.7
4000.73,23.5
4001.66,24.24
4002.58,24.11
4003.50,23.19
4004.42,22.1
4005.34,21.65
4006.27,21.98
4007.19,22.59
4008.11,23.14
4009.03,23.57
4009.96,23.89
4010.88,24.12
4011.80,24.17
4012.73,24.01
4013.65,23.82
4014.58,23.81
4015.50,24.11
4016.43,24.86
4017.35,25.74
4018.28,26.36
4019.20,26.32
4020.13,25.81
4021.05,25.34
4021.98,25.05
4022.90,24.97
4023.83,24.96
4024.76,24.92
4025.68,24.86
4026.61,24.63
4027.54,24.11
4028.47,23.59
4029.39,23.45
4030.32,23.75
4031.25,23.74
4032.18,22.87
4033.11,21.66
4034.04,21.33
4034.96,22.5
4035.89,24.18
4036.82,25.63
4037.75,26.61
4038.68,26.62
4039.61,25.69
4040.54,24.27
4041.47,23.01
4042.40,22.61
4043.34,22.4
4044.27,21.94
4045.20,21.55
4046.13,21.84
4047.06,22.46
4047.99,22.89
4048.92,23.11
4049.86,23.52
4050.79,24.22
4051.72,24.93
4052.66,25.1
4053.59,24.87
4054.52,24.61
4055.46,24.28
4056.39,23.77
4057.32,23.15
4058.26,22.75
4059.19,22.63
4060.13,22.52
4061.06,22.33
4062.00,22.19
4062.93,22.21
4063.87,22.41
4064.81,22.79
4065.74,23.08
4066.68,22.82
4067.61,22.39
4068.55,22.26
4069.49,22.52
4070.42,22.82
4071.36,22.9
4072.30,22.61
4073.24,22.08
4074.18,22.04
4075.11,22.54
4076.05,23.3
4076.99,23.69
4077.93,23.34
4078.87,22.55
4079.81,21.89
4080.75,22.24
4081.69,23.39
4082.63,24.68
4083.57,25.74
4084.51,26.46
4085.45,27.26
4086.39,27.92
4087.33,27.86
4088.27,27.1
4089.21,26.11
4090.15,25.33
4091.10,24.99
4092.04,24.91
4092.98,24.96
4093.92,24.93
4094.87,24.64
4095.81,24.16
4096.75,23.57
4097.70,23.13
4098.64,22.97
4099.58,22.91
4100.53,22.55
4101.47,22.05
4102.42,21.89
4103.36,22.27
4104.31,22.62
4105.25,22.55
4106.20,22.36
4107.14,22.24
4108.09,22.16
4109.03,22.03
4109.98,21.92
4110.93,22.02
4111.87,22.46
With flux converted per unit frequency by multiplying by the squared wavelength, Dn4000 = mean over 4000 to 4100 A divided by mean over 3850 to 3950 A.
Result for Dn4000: 1.91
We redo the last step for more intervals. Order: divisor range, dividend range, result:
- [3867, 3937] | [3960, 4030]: 1.54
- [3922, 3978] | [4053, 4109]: 2.06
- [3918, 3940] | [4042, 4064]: 2.33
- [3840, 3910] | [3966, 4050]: 1.71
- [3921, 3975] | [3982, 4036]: 2.02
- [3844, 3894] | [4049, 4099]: 2.03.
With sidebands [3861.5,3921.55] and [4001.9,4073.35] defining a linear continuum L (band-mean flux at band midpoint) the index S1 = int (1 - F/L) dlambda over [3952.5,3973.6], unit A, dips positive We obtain 7.62 A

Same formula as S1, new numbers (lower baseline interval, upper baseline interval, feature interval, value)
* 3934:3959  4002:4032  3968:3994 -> 1.8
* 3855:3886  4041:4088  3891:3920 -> -3.0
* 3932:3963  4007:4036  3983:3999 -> -2.3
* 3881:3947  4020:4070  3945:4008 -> 2.8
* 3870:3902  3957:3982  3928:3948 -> 4.6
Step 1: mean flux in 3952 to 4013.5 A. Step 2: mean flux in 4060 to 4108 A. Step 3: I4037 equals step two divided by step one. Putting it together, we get 1.28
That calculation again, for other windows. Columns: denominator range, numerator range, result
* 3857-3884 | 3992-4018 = 1.79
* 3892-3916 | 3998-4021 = 1.48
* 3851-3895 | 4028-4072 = 1.77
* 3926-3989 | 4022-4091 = 1.74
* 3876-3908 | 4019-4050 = 1.66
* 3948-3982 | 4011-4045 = 1.71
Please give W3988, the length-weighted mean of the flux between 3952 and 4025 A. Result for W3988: 19.4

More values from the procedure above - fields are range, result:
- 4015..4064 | 23.9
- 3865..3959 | 14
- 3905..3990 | 14.4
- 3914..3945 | 11.8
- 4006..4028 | 24.5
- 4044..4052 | 22.9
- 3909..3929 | 15.4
